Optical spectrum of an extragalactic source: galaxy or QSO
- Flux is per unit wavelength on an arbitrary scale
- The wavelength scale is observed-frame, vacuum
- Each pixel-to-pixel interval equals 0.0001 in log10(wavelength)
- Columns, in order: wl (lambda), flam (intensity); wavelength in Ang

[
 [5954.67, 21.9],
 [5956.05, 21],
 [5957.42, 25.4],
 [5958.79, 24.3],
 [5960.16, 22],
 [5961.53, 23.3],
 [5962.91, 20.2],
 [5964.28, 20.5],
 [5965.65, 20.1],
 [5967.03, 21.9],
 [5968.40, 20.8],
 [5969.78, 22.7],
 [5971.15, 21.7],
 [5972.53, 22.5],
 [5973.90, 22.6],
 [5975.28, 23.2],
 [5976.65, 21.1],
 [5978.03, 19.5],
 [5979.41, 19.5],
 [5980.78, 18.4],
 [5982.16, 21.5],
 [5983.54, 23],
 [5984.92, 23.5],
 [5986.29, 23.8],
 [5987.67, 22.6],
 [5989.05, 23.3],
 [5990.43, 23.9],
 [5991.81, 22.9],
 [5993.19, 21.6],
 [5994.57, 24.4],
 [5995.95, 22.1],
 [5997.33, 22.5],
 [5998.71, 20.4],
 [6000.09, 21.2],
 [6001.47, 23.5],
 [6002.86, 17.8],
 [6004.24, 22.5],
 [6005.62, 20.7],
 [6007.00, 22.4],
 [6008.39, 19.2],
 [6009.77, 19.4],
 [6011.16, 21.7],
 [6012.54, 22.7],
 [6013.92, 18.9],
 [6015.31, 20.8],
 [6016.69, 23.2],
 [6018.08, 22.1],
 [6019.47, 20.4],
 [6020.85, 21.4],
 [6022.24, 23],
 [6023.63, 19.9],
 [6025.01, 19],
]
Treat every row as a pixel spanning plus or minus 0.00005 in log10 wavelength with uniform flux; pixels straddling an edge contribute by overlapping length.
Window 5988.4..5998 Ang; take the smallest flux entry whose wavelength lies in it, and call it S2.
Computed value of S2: 21.6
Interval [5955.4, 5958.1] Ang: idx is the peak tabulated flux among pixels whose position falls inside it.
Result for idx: 25.4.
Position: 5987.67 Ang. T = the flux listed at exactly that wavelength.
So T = 22.6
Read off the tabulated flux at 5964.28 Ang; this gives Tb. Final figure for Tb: 20.5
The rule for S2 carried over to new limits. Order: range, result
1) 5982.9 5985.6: 23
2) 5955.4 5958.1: 21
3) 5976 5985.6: 18.4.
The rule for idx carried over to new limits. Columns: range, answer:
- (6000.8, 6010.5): 23.5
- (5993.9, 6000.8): 24.4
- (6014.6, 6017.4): 23.2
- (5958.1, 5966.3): 24.3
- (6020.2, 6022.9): 23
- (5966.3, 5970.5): 22.7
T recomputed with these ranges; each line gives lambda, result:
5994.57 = 24.4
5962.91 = 20.2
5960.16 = 22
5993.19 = 21.6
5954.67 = 21.9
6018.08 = 22.1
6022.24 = 23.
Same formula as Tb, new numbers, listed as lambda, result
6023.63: 19.9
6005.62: 20.7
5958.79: 24.3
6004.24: 22.5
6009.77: 19.4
